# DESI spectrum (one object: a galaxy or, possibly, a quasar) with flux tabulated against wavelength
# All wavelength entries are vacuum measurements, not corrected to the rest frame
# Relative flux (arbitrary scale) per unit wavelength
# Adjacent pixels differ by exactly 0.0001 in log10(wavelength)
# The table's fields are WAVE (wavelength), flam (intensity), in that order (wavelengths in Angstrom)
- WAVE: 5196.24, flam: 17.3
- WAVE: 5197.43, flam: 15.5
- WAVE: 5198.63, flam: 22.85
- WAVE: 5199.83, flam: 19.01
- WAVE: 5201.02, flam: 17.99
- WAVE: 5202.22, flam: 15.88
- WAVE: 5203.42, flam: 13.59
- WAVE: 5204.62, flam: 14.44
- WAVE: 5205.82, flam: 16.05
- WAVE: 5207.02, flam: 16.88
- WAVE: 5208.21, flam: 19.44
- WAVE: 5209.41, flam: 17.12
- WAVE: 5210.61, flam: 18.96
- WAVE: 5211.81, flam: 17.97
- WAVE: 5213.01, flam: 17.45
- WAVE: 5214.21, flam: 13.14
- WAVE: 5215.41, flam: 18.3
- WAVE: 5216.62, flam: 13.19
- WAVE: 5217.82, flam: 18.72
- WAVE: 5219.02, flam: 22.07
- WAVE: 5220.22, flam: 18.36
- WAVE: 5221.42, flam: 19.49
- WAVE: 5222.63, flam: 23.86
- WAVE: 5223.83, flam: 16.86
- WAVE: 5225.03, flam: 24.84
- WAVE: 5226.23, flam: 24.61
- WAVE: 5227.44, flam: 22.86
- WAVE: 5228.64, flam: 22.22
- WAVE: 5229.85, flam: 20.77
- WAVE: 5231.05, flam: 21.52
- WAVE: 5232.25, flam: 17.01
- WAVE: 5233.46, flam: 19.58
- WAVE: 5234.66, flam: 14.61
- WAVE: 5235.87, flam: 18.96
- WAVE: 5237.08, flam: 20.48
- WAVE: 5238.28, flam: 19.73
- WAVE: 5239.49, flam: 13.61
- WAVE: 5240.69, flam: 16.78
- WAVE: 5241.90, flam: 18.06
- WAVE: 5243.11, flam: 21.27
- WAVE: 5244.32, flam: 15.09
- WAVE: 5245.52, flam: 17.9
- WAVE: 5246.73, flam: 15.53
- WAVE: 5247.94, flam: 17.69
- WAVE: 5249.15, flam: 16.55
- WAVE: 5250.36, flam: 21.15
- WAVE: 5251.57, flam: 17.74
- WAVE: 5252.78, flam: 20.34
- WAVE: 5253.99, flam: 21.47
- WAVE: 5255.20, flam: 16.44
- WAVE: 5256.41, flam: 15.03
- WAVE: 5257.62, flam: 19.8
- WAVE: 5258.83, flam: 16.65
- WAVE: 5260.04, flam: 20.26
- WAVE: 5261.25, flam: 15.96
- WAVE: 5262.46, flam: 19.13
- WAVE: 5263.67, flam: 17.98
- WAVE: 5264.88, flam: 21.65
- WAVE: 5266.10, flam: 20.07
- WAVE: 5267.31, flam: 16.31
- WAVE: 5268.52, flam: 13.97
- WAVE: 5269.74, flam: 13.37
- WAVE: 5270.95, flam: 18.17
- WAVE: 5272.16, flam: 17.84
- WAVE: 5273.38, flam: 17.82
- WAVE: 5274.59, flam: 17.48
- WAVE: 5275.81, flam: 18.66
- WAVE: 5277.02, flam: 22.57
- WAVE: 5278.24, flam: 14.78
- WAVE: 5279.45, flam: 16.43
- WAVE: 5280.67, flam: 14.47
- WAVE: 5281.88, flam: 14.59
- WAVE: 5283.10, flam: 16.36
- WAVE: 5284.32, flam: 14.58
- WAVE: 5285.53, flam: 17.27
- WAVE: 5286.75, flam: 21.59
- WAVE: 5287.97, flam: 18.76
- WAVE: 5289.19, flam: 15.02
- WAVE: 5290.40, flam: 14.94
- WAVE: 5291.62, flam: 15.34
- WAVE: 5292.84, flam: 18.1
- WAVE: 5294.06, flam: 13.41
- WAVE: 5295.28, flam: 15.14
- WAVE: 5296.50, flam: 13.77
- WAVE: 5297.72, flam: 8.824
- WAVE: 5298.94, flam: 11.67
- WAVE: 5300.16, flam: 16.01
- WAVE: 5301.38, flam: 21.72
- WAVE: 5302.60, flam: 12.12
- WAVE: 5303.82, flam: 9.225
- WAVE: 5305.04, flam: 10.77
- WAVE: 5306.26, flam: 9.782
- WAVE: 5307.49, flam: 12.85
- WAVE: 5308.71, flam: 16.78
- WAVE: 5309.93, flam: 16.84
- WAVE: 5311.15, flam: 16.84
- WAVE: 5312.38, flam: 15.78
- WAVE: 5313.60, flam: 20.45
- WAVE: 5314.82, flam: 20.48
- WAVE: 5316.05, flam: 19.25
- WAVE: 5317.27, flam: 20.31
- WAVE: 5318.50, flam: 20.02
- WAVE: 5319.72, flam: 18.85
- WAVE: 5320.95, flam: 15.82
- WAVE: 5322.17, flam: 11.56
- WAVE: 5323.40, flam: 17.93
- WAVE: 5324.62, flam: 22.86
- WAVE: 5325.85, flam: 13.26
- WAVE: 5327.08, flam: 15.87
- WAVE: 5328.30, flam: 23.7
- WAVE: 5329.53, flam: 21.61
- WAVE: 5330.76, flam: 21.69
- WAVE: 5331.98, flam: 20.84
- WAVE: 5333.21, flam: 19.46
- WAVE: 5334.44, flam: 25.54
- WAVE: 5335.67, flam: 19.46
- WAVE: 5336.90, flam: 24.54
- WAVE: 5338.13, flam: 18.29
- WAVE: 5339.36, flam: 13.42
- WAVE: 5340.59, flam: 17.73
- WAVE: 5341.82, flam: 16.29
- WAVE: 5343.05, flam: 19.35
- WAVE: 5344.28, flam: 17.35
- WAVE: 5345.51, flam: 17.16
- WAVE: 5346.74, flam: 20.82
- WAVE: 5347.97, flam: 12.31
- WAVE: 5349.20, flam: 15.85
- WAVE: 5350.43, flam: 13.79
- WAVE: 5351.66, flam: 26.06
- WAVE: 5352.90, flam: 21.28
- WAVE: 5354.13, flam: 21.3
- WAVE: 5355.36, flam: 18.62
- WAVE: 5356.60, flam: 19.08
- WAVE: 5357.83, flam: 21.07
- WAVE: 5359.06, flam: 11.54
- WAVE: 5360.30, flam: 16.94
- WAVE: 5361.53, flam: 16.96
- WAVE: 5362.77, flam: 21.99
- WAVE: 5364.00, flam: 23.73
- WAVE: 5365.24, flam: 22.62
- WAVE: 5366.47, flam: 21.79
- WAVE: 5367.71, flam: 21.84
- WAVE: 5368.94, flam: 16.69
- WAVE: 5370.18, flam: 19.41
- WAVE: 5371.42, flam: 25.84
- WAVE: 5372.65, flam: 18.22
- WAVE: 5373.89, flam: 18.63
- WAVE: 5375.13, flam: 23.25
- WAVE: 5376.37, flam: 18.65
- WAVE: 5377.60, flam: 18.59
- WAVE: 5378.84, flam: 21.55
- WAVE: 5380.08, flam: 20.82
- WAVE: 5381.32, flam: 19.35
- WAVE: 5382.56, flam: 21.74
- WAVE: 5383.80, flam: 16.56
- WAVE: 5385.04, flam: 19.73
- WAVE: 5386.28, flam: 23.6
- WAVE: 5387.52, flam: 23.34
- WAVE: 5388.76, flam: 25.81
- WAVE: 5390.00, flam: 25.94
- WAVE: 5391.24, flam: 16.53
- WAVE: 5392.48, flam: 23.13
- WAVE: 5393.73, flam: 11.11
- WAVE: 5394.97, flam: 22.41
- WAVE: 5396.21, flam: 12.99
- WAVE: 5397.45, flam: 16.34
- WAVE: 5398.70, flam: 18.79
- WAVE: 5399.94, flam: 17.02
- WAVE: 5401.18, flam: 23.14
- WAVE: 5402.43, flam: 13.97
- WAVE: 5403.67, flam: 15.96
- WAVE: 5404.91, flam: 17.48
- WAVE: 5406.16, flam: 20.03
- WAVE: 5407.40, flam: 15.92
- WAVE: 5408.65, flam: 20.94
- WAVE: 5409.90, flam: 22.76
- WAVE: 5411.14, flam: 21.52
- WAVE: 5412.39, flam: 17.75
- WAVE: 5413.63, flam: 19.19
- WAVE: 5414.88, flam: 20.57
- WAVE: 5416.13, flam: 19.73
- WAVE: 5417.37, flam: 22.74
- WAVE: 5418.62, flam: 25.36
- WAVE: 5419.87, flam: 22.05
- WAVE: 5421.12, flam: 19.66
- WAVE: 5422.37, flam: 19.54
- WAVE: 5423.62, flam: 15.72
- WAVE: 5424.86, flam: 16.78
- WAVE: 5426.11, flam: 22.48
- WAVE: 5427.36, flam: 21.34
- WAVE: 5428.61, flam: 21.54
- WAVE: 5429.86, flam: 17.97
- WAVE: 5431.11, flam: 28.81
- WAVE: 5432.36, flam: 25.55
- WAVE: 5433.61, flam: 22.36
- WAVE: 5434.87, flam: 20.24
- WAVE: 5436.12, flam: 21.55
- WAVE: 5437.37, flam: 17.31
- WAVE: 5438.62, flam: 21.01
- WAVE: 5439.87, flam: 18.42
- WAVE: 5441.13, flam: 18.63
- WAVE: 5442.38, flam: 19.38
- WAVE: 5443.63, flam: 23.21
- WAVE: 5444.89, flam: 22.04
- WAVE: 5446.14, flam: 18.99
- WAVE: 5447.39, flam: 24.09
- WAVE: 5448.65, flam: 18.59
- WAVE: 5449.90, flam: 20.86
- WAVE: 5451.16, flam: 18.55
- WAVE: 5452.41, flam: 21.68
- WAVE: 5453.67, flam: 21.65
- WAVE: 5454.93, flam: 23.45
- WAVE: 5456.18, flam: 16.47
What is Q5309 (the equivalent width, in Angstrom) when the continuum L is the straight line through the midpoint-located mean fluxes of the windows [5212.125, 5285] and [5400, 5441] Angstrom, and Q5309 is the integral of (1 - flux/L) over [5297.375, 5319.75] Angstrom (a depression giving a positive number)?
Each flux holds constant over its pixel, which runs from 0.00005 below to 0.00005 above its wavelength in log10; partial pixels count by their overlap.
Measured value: 3.8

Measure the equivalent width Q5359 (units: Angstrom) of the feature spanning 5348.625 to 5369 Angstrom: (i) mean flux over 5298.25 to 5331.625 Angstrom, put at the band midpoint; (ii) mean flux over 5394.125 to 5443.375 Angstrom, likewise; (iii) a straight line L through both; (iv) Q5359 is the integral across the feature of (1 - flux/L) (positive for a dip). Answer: -1.6 Angstrom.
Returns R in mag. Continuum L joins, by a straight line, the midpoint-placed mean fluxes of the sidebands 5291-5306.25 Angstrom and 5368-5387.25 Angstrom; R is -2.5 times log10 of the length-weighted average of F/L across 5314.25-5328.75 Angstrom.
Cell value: -0.173 mag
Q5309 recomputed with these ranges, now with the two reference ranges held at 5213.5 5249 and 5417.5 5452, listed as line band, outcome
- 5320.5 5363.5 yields 2.79 Angstrom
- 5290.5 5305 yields 4.07 Angstrom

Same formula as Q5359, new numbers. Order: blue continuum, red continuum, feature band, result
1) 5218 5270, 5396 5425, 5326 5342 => -0.7 Angstrom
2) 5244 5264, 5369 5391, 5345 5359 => 1.2 Angstrom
